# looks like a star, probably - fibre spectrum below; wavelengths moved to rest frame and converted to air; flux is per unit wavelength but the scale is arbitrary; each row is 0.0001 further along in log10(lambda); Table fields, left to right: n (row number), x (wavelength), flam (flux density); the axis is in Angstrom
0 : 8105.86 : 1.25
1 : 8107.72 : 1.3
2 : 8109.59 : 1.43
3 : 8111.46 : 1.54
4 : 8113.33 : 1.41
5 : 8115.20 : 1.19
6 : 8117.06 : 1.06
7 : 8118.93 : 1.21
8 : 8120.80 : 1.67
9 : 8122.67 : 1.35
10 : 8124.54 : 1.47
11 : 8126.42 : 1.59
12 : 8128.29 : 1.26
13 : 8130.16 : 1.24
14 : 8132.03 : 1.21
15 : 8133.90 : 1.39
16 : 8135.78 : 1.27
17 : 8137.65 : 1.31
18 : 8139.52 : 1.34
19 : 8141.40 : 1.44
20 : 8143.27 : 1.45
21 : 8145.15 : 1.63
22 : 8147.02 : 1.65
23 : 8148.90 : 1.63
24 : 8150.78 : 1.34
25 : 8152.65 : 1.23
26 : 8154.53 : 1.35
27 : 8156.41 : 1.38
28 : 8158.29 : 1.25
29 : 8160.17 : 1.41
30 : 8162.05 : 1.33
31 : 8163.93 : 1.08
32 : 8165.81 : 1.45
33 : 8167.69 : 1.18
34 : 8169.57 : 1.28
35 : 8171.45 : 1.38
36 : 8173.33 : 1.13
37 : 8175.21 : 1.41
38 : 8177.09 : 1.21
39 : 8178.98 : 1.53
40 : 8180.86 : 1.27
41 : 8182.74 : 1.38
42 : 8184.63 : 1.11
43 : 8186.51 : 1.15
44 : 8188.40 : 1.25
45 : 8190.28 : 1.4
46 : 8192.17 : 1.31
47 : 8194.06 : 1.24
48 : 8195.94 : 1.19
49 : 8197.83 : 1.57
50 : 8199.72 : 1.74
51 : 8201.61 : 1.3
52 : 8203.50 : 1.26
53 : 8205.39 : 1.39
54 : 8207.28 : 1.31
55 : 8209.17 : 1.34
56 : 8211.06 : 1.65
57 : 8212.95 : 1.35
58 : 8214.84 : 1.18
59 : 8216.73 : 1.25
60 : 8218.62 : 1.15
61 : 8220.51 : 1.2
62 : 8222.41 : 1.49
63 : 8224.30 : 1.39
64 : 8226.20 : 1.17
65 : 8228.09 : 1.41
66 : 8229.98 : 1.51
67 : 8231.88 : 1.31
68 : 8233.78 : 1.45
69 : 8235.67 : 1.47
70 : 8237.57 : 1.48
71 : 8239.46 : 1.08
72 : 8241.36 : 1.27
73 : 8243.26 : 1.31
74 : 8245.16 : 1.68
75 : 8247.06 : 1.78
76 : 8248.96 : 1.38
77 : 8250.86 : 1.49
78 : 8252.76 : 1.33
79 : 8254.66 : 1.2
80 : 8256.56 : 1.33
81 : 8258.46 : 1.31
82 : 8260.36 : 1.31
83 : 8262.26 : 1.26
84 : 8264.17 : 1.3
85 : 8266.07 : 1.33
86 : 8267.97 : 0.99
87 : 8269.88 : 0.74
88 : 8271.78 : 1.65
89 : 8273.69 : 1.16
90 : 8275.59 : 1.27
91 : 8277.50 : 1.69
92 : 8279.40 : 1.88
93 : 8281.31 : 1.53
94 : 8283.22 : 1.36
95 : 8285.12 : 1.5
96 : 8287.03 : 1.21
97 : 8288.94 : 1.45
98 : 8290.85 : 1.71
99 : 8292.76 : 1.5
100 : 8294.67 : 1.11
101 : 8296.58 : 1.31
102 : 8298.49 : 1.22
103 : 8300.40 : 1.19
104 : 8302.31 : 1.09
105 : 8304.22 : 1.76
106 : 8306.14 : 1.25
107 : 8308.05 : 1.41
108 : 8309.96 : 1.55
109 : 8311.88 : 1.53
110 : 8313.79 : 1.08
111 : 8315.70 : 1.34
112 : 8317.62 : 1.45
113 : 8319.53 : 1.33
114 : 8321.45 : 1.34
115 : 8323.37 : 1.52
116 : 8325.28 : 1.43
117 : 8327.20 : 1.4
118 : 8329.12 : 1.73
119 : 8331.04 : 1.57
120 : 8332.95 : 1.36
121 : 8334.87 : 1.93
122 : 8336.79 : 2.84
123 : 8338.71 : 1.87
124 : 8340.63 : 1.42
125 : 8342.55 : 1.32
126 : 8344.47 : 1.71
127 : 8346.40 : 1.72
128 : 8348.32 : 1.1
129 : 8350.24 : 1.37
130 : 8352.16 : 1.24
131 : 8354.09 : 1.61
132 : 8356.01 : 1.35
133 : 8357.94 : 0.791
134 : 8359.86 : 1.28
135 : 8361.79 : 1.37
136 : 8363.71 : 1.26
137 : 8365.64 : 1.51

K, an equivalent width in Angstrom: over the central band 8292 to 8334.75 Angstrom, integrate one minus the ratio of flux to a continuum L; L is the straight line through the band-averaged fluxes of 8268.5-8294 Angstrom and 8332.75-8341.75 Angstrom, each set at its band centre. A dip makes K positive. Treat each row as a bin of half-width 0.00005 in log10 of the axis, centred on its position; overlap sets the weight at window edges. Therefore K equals 7.8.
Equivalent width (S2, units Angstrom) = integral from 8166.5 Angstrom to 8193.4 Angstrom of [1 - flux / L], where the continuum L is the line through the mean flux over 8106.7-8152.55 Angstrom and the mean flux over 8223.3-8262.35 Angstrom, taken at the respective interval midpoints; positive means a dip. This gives 1.9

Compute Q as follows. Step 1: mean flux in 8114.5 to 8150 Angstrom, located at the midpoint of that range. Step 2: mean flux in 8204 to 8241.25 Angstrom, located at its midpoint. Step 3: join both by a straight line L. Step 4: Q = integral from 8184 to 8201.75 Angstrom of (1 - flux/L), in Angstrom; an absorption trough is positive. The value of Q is 0.36 Angstrom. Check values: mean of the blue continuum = 1.39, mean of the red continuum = 1.34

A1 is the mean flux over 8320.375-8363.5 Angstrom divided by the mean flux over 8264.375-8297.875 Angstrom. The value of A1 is 1.1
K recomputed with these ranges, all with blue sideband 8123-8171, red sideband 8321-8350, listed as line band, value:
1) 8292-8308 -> 2.7 Angstrom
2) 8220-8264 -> 3.5 Angstrom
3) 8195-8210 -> 0.5 Angstrom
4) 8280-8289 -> 0.7 Angstrom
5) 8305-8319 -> 1.8 Angstrom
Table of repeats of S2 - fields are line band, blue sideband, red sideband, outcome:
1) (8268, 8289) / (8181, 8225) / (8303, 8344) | 1.16 Angstrom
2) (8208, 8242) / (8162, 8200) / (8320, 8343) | 1.52 Angstrom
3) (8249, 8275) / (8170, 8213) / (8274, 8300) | 2.59 Angstrom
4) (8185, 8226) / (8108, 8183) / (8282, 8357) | 1.84 Angstrom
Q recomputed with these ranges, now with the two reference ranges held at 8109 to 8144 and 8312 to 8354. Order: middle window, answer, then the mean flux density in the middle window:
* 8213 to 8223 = 1.25 Angstrom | 1.25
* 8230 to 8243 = 0.86 Angstrom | 1.35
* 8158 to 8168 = 0.69 Angstrom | 1.29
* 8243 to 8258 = 0.22 Angstrom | 1.44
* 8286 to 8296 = 0.67 Angstrom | 1.39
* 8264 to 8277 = 2.29 Angstrom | 1.22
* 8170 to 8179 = 0.57 Angstrom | 1.31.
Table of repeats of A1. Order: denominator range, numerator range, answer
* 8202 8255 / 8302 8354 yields 1.11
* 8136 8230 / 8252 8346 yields 1.07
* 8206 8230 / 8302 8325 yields 1.05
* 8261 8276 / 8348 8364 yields 1.05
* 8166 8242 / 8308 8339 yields 1.18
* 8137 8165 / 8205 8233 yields 0.96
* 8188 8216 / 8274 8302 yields 1.03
